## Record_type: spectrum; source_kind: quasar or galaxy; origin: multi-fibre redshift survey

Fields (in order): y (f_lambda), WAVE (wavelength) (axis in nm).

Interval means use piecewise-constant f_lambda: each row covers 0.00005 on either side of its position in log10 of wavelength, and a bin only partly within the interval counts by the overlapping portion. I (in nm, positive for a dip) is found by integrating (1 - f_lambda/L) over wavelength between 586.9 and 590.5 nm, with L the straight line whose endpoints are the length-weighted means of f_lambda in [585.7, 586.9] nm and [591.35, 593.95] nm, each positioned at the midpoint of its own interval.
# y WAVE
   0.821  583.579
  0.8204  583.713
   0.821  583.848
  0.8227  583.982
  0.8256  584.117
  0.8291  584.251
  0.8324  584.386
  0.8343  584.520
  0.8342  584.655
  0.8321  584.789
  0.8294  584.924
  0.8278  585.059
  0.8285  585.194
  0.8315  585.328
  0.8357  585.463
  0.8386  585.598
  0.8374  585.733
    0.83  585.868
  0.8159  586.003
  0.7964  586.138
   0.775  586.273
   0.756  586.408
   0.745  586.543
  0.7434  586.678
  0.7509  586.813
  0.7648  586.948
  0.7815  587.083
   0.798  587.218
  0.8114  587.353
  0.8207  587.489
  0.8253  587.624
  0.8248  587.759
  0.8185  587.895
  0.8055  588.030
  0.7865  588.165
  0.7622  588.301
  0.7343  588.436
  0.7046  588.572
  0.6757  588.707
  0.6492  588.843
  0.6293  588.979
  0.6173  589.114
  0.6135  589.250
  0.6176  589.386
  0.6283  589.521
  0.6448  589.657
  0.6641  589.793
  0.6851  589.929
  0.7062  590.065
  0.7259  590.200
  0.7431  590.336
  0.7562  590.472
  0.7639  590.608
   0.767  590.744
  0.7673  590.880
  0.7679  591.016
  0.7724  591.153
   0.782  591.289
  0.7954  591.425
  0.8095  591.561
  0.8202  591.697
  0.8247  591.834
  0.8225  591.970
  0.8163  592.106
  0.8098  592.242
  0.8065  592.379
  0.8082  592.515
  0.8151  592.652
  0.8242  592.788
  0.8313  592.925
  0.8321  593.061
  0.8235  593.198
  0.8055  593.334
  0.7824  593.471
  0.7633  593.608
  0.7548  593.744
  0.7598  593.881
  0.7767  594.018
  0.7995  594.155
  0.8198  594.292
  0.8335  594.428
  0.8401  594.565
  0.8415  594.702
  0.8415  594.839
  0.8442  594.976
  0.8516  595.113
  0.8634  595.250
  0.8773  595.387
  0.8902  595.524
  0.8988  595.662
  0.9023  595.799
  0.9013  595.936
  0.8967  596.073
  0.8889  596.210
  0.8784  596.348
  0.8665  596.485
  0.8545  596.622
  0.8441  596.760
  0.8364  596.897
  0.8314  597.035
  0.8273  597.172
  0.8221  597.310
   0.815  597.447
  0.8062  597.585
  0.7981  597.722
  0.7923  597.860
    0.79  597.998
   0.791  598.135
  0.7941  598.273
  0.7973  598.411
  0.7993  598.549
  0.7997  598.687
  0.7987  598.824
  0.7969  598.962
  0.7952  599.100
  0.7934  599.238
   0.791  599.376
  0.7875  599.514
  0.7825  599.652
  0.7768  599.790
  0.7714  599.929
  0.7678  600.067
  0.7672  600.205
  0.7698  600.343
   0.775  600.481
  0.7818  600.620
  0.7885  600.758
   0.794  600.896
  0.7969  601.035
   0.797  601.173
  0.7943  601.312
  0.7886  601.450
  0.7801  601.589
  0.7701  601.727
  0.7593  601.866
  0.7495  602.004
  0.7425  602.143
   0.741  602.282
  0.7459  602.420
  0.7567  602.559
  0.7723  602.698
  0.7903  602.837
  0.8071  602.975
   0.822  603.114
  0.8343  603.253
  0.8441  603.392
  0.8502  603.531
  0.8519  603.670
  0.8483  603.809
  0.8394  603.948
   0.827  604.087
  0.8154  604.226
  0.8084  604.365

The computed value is 0.30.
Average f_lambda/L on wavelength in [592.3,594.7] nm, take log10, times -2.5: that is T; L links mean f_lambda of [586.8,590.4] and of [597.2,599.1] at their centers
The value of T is -0.06 mag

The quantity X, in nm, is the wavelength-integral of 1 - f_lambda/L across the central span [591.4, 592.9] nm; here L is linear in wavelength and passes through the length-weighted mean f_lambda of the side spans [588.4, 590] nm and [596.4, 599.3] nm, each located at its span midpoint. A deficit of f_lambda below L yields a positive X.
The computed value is -0.23 nm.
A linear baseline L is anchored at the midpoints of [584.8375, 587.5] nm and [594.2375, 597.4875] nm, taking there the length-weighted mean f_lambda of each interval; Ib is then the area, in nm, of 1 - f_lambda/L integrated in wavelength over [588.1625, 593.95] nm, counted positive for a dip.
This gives 0.56 nm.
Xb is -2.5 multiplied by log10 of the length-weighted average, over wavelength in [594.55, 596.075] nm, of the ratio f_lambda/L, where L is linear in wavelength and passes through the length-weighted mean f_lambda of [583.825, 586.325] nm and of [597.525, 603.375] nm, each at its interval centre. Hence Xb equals -0.09 mag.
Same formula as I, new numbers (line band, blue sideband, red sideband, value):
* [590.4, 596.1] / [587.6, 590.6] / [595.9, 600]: -0.43 nm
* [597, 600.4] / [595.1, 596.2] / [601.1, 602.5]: 0.14 nm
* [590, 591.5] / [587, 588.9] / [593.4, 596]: 0.07 nm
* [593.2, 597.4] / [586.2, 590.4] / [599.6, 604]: -0.44 nm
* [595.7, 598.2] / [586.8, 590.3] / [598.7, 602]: -0.25 nm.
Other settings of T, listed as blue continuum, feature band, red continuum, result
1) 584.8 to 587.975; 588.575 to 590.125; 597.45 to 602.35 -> 0.22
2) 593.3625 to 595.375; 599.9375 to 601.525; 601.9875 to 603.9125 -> 0.03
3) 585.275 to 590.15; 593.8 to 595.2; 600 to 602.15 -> -0.08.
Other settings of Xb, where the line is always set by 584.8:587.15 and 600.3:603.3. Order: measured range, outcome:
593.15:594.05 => 0.01 mag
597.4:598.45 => -0.02 mag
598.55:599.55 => -0.02 mag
